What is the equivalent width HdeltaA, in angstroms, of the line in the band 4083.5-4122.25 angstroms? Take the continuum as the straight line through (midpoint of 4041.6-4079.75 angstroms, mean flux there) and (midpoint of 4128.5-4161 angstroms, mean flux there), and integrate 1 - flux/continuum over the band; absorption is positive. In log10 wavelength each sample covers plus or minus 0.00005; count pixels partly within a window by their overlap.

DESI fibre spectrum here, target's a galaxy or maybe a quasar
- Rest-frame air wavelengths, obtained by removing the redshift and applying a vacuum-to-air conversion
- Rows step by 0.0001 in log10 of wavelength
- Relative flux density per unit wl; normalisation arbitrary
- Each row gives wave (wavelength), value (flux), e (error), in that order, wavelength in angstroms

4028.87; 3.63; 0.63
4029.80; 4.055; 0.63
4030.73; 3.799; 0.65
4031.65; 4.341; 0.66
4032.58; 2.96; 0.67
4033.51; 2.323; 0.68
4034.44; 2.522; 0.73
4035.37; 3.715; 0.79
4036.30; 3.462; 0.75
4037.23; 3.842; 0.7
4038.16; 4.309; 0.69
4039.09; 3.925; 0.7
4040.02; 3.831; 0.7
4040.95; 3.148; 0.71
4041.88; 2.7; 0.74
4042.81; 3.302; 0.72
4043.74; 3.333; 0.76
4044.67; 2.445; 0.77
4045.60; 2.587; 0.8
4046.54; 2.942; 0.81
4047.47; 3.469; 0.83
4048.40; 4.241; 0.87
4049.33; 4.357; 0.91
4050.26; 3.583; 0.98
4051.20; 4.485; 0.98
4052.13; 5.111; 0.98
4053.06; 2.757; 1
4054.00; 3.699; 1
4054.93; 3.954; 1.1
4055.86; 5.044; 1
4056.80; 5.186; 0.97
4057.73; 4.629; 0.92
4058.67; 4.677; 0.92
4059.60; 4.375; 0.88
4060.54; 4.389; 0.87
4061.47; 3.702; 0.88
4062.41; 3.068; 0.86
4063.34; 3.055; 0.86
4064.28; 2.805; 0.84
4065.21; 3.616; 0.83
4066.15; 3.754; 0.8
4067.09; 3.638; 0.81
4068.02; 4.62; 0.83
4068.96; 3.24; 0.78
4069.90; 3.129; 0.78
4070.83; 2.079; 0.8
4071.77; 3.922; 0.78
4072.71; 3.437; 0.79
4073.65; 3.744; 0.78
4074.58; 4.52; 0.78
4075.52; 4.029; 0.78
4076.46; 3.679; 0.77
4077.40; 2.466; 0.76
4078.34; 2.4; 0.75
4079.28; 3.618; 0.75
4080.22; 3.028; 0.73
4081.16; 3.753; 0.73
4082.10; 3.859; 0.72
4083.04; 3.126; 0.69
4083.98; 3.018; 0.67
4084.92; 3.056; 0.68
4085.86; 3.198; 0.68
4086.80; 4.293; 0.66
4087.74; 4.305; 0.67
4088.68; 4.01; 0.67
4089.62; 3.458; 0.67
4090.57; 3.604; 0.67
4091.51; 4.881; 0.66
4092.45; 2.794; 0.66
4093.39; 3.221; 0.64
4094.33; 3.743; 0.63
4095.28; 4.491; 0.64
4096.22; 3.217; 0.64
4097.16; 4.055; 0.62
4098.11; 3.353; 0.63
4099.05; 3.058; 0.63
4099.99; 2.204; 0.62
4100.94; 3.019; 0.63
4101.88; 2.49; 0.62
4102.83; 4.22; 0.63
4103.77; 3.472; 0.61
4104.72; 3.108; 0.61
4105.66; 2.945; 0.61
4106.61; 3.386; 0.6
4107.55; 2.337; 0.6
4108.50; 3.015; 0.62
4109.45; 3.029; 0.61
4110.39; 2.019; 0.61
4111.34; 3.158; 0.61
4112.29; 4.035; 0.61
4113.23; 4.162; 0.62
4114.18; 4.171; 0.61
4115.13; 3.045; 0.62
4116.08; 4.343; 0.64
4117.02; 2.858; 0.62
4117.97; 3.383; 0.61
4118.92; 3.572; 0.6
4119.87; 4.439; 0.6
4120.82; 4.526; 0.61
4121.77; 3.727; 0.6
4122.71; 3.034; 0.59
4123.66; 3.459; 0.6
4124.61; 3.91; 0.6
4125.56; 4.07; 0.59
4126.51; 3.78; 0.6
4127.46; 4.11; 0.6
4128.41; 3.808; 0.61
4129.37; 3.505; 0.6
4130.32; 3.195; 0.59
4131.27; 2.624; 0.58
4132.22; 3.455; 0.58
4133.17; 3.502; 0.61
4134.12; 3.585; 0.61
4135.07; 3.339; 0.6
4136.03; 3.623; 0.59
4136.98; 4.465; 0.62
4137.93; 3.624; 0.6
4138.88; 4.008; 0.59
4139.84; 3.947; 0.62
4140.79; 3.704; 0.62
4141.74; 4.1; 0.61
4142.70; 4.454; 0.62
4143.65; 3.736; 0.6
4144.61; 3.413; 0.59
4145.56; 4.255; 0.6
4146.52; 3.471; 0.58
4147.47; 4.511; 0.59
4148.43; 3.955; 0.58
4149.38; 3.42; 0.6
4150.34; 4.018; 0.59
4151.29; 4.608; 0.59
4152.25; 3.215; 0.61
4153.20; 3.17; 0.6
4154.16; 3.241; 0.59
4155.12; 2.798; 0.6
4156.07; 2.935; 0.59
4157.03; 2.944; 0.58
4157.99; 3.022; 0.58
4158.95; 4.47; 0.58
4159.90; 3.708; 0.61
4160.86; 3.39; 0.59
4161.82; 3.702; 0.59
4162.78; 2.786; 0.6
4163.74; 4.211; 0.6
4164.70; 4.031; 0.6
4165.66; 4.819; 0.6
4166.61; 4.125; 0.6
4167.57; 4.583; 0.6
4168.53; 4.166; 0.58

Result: 1.8 angstroms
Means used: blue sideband 3.66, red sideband 3.63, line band 3.47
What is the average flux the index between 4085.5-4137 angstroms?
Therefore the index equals 3.52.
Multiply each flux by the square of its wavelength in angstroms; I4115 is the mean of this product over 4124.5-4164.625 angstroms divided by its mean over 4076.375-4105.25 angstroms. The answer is 1.10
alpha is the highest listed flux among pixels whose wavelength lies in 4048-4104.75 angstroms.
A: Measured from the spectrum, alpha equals 5.186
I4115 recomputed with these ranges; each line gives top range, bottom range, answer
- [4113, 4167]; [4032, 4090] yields 1.07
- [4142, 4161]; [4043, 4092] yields 1.03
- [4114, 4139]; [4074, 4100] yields 1.05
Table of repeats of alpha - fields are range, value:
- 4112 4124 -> 4.526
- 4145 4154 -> 4.608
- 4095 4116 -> 4.491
